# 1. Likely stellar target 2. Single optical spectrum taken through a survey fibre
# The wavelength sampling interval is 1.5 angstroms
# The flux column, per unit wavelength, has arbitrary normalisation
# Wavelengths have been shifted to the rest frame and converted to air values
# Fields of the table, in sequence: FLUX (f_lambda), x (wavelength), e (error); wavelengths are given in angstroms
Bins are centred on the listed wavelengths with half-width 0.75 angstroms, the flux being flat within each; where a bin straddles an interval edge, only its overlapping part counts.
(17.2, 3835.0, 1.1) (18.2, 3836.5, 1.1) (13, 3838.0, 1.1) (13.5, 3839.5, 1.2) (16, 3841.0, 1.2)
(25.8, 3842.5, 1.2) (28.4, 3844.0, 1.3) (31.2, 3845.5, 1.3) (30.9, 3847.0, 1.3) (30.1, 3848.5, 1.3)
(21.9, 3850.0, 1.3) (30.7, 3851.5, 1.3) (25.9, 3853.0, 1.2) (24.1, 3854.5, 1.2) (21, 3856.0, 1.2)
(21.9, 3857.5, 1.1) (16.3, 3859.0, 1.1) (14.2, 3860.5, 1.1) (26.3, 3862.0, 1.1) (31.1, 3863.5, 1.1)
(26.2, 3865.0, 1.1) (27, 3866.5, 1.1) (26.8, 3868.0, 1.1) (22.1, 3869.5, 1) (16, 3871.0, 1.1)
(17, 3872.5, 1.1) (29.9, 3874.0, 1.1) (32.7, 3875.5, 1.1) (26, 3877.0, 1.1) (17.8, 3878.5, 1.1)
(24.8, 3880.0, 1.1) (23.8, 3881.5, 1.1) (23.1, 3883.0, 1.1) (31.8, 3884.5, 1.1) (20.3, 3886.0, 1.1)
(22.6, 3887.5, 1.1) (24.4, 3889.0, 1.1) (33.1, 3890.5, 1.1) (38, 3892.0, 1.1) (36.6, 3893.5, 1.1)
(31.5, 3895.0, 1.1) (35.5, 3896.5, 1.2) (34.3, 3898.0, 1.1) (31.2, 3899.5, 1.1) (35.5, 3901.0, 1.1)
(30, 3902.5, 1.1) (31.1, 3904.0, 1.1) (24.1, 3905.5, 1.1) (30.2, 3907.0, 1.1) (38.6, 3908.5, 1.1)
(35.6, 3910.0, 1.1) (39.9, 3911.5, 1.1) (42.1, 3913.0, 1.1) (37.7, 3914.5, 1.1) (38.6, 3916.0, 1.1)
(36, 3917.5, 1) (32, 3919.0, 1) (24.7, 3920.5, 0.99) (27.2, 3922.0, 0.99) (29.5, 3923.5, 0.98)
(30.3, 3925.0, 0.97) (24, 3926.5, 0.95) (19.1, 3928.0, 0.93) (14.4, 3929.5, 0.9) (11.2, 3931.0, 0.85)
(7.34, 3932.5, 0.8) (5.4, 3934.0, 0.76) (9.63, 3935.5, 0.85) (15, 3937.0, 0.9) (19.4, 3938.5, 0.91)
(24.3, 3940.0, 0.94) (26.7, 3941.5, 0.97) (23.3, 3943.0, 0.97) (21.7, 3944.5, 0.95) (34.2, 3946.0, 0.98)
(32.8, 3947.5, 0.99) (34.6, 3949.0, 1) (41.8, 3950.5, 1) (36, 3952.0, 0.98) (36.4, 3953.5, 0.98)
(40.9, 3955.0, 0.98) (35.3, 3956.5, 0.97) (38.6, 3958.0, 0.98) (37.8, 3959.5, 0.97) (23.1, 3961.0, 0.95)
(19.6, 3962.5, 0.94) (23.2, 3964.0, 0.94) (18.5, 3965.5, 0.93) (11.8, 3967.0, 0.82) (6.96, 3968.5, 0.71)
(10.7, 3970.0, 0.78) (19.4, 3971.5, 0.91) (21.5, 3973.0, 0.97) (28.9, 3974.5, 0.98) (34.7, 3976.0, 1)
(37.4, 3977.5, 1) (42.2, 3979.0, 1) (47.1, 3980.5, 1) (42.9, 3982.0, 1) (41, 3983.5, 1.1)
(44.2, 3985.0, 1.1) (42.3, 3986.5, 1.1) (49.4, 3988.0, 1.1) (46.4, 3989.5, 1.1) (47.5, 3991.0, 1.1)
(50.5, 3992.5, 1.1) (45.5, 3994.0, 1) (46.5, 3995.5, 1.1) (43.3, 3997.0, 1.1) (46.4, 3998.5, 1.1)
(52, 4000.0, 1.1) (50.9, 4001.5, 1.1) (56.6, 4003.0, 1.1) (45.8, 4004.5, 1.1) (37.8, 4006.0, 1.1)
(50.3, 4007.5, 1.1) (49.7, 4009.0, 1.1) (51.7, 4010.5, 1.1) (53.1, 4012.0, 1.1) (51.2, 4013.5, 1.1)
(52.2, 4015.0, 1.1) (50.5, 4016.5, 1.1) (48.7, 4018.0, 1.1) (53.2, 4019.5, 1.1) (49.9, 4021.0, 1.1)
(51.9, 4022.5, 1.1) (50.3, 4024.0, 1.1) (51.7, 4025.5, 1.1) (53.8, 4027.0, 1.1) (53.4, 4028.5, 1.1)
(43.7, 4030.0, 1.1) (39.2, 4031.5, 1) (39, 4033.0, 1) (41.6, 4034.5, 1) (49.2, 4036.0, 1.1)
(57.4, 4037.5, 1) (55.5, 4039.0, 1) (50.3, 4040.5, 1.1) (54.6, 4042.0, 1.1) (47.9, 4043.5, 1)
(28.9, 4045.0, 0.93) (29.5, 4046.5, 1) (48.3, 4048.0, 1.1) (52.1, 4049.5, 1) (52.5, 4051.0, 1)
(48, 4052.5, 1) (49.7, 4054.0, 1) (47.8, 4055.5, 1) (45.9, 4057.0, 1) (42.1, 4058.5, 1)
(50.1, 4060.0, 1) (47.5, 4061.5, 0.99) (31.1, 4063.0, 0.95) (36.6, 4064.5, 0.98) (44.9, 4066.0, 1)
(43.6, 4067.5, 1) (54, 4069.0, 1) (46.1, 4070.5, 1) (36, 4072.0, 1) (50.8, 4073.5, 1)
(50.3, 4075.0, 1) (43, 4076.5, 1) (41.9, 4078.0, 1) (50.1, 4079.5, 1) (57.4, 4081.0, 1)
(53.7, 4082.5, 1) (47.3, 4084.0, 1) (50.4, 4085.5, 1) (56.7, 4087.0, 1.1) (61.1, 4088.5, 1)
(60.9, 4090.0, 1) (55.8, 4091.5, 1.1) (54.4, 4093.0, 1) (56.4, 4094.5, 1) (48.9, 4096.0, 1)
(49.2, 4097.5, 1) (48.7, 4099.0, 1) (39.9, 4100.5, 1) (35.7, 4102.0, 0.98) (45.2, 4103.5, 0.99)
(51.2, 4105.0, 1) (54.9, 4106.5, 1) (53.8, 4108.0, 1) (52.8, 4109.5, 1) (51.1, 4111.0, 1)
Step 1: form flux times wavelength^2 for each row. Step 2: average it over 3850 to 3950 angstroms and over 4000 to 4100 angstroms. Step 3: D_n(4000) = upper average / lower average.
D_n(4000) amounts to 1.98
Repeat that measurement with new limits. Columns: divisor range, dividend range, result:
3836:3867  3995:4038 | 2.26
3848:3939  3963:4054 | 1.75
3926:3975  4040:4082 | 2.07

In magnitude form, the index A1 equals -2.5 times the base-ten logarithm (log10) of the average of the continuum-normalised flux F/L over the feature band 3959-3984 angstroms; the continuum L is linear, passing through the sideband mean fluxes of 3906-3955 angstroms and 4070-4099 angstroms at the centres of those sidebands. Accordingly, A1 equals 0.25 mag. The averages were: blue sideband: 27.7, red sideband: 51.1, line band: 27.2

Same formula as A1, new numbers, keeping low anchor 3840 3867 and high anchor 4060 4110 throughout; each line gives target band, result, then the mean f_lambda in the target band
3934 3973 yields 0.36 mag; 25.2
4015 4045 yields -0.14 mag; 49.1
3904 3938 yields 0.20 mag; 26.1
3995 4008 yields -0.19 mag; 47.7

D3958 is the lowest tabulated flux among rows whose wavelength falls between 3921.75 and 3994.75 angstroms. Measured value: 5.4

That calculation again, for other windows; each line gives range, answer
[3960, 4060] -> 6.96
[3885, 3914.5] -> 20.3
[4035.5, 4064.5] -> 28.9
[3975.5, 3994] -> 34.7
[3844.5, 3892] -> 14.2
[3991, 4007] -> 37.8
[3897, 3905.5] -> 24.1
